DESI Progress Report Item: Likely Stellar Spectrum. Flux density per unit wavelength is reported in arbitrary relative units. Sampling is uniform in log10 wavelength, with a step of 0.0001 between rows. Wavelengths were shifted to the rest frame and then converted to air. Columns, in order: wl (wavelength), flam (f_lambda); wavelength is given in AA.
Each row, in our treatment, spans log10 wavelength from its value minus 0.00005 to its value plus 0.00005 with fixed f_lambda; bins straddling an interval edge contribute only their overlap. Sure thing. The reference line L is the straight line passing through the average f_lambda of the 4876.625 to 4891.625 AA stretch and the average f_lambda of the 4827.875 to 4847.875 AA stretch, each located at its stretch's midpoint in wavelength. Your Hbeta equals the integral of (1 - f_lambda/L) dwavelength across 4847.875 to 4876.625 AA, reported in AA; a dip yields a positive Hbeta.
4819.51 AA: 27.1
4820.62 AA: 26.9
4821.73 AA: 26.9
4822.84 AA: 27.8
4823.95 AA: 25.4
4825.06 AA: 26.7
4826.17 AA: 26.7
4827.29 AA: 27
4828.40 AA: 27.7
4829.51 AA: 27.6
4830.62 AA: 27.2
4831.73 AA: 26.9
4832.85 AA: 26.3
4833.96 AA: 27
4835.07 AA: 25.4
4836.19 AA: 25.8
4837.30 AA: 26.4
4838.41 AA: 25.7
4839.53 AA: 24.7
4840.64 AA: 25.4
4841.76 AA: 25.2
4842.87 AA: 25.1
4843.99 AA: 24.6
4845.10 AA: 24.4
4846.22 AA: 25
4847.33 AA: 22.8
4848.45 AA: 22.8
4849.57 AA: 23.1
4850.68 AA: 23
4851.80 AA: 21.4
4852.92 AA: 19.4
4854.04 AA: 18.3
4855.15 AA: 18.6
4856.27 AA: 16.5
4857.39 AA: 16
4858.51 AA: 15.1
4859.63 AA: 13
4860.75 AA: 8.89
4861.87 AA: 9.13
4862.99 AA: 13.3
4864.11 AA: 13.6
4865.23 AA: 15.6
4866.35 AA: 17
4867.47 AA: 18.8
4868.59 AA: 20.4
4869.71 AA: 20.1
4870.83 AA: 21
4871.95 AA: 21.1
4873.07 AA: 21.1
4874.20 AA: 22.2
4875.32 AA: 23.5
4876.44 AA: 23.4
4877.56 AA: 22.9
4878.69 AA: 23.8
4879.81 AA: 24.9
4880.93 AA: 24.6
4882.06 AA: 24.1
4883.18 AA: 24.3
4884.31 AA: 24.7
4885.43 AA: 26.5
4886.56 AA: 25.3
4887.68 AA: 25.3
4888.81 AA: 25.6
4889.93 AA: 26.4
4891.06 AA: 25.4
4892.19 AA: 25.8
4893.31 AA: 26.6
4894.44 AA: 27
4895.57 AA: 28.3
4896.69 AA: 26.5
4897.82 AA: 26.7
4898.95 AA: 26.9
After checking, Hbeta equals 8.0 AA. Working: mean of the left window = 25.7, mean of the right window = 24.9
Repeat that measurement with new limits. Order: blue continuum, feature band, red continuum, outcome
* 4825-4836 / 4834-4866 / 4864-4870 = 2.8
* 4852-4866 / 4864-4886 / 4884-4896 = -1.1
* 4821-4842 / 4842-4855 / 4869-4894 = 1.5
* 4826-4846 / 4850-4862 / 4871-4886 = 4.0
